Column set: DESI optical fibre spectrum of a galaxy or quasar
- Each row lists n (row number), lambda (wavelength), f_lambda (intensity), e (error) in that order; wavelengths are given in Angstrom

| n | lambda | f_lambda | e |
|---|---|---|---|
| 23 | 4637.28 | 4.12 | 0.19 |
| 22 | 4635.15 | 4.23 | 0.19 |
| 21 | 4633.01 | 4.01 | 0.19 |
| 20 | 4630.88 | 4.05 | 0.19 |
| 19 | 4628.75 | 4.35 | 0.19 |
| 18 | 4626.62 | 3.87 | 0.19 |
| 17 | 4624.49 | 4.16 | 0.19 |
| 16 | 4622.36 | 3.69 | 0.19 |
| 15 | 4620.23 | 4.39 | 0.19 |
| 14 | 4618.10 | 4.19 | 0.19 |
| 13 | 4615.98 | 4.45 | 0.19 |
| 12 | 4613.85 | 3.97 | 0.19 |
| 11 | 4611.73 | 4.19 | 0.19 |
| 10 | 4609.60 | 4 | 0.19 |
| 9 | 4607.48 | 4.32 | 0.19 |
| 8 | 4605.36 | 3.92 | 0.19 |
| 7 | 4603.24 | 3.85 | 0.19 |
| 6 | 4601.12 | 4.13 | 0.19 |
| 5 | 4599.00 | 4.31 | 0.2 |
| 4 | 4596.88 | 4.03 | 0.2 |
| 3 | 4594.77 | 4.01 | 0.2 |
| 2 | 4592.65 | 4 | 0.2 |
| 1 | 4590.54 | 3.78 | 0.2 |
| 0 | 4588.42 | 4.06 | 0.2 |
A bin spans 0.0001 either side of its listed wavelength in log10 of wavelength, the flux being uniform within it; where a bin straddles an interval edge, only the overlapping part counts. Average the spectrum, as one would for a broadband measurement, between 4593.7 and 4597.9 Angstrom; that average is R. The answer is 4.02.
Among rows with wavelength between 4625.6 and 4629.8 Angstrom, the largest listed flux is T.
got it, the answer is 4.35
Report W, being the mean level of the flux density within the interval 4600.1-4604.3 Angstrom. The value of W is 3.99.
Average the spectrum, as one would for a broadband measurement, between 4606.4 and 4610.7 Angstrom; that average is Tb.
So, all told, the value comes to 4.16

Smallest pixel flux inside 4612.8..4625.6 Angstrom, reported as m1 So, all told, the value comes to 3.69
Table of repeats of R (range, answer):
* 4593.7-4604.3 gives 4.06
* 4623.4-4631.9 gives 4.11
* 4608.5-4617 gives 4.15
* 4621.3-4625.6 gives 3.92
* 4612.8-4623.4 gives 4.14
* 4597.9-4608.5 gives 4.1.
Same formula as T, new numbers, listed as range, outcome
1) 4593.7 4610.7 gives 4.32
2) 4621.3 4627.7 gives 4.16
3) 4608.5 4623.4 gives 4.45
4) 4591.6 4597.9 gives 4.03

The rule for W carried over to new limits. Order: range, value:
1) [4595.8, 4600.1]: 4.17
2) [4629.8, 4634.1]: 4.03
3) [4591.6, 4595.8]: 4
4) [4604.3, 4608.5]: 4.12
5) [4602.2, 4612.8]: 4.06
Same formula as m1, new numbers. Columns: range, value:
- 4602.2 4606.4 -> 3.85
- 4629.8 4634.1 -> 4.01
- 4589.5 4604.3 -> 3.78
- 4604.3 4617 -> 3.92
